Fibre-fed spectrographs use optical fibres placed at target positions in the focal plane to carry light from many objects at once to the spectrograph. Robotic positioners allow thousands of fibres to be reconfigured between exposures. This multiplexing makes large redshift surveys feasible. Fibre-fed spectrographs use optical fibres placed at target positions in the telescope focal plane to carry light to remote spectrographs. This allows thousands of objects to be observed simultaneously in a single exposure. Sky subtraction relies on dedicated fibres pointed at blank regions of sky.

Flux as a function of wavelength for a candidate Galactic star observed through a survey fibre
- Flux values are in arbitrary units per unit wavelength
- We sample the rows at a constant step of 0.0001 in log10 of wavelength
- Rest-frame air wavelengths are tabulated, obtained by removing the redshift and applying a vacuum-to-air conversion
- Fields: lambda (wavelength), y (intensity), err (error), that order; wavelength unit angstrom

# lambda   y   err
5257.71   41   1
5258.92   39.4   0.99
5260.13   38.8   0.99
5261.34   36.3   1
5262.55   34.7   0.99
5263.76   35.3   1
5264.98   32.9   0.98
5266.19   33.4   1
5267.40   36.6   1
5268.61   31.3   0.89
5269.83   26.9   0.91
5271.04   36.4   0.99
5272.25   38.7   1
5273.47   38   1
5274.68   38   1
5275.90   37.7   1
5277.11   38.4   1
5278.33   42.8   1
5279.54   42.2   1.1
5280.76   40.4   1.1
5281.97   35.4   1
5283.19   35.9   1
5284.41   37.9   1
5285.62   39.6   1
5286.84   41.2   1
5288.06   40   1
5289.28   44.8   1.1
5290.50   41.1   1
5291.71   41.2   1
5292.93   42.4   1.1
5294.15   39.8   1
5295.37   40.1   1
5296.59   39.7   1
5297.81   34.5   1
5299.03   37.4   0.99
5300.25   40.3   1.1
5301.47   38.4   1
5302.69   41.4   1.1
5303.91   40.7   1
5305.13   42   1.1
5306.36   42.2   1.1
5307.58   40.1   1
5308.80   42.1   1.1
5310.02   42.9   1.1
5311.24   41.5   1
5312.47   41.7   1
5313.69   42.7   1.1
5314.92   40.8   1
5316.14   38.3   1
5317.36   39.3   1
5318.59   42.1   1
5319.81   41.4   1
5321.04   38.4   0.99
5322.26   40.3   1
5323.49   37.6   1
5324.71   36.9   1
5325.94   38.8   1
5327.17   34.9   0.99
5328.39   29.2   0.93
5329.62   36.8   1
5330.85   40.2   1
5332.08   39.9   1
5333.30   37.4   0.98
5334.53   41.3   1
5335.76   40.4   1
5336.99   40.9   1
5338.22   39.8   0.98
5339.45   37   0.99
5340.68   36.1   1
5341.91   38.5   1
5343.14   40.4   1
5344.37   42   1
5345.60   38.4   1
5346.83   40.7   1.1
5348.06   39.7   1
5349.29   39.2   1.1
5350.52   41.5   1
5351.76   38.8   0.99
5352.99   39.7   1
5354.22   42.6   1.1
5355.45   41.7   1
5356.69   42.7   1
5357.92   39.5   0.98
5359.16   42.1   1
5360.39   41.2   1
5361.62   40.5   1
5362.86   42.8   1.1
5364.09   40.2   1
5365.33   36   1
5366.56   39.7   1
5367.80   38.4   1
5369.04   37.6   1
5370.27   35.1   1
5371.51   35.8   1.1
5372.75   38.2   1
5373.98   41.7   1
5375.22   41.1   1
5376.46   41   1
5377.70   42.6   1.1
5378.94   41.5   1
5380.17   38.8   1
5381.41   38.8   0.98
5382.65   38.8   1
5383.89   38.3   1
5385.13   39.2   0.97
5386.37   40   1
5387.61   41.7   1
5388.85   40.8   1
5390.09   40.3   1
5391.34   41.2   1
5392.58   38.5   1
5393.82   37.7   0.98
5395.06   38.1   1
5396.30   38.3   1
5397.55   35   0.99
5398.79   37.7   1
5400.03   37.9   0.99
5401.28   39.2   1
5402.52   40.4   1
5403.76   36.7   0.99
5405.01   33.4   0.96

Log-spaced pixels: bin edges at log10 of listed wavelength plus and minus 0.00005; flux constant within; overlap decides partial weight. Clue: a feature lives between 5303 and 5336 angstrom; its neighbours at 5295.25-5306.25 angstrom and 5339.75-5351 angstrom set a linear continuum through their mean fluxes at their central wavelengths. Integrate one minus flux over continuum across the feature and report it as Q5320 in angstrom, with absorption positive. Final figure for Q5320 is -0.1 angstrom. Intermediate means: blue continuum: 39.5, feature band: 39.6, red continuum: 39.5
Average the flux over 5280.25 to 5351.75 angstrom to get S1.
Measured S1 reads 39.6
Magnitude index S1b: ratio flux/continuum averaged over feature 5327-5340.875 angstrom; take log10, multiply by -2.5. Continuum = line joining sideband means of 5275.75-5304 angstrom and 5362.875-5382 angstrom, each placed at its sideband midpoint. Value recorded 0.04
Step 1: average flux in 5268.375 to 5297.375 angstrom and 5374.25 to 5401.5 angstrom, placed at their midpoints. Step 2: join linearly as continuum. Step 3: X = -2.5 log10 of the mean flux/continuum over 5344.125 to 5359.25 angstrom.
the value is -0.04 mag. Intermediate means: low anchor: 38.8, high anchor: 39.4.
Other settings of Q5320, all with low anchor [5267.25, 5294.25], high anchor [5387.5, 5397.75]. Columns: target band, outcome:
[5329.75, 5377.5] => -1.0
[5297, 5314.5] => -0.8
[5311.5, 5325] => -0.5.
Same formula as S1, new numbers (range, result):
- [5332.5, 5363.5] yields 40.2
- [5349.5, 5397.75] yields 39.7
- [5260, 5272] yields 34.2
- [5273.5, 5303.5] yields 39.6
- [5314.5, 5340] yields 38.6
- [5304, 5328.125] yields 40.1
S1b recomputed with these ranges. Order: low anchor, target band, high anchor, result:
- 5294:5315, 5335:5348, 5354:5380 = 0.02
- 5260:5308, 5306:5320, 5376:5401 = -0.07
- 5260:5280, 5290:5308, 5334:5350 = -0.07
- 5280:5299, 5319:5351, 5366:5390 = 0.02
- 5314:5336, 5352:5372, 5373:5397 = -0.01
